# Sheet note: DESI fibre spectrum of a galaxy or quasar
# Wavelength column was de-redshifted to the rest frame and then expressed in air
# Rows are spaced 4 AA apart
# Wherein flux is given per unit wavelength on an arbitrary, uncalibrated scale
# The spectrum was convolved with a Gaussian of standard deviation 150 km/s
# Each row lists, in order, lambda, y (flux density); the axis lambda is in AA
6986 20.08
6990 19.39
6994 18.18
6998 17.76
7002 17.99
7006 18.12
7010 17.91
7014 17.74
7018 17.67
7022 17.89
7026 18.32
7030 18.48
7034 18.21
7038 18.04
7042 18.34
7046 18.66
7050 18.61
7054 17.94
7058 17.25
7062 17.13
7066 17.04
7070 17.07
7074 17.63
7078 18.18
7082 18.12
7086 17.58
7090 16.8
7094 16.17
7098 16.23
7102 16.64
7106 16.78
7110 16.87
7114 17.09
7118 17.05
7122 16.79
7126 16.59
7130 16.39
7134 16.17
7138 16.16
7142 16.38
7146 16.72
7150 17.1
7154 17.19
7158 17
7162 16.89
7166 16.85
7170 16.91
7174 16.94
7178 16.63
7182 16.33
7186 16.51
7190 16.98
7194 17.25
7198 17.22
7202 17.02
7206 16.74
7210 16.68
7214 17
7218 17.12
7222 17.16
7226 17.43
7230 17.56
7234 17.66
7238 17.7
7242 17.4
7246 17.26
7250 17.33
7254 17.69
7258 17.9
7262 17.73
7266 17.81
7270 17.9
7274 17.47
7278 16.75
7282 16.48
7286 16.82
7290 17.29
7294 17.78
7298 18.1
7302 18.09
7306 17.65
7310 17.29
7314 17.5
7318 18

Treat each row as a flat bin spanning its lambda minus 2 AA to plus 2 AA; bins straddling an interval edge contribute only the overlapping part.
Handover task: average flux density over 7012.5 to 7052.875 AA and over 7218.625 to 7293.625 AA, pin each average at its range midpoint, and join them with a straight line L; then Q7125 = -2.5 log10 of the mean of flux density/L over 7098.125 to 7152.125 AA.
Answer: 0.08 mag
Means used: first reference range 18.2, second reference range 17.4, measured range 16.7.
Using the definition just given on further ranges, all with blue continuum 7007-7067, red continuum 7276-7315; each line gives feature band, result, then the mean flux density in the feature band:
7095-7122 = 0.07 mag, 16.8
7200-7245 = 0.02 mag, 17.2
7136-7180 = 0.06 mag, 16.8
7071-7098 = 0.03 mag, 17.3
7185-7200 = 0.04 mag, 17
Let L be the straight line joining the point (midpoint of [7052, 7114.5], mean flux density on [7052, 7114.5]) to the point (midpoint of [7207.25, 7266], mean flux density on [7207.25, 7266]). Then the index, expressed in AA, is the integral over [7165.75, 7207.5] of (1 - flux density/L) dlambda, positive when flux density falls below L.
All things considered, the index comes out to 1.14 AA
